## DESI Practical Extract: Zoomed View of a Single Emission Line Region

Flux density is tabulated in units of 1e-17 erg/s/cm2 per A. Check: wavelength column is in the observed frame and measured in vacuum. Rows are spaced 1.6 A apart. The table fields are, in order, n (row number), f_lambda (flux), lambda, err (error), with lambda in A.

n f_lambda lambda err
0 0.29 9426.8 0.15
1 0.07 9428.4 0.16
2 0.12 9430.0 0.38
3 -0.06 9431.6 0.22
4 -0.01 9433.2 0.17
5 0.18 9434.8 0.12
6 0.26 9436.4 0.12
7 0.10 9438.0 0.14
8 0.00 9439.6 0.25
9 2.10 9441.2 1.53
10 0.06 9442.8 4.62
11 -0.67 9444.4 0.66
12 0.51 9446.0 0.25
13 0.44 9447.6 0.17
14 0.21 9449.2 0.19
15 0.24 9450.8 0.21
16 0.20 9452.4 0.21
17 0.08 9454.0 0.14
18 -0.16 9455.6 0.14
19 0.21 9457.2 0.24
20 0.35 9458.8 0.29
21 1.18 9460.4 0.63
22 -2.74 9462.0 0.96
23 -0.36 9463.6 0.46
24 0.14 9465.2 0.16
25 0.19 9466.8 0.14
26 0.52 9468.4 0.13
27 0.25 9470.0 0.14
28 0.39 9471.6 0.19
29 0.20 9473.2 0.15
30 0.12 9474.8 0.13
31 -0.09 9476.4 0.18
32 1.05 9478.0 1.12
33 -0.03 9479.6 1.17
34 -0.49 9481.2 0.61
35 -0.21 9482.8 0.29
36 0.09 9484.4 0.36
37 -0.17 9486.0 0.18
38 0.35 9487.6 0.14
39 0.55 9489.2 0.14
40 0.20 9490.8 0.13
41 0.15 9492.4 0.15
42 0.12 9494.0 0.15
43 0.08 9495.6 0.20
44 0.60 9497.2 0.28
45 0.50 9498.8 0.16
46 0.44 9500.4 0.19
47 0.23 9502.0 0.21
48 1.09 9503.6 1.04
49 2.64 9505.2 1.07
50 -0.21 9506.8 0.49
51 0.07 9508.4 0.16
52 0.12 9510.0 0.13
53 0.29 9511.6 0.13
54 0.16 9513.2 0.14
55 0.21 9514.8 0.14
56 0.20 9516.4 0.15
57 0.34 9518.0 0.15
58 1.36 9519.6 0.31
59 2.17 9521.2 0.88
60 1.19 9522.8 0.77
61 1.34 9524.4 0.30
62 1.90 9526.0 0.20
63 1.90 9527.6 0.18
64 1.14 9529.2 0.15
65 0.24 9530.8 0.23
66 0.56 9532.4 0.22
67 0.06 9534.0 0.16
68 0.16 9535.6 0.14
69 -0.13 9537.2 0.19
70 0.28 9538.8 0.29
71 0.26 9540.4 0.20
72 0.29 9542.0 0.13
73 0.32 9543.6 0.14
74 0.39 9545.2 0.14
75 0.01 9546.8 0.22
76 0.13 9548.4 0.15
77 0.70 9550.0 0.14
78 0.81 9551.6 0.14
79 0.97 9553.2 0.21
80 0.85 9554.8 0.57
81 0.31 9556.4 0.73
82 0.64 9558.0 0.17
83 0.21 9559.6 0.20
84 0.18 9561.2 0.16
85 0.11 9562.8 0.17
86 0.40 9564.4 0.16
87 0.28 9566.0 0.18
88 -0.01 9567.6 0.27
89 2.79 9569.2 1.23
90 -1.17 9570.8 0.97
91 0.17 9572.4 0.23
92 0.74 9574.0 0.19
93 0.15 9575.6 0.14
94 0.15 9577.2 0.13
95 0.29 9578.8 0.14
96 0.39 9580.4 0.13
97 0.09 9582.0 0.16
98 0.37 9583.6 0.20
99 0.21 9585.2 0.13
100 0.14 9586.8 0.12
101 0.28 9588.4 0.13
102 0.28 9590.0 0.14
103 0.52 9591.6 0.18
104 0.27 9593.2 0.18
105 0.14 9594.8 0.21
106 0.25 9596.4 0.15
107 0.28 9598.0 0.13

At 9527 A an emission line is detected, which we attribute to H-alpha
